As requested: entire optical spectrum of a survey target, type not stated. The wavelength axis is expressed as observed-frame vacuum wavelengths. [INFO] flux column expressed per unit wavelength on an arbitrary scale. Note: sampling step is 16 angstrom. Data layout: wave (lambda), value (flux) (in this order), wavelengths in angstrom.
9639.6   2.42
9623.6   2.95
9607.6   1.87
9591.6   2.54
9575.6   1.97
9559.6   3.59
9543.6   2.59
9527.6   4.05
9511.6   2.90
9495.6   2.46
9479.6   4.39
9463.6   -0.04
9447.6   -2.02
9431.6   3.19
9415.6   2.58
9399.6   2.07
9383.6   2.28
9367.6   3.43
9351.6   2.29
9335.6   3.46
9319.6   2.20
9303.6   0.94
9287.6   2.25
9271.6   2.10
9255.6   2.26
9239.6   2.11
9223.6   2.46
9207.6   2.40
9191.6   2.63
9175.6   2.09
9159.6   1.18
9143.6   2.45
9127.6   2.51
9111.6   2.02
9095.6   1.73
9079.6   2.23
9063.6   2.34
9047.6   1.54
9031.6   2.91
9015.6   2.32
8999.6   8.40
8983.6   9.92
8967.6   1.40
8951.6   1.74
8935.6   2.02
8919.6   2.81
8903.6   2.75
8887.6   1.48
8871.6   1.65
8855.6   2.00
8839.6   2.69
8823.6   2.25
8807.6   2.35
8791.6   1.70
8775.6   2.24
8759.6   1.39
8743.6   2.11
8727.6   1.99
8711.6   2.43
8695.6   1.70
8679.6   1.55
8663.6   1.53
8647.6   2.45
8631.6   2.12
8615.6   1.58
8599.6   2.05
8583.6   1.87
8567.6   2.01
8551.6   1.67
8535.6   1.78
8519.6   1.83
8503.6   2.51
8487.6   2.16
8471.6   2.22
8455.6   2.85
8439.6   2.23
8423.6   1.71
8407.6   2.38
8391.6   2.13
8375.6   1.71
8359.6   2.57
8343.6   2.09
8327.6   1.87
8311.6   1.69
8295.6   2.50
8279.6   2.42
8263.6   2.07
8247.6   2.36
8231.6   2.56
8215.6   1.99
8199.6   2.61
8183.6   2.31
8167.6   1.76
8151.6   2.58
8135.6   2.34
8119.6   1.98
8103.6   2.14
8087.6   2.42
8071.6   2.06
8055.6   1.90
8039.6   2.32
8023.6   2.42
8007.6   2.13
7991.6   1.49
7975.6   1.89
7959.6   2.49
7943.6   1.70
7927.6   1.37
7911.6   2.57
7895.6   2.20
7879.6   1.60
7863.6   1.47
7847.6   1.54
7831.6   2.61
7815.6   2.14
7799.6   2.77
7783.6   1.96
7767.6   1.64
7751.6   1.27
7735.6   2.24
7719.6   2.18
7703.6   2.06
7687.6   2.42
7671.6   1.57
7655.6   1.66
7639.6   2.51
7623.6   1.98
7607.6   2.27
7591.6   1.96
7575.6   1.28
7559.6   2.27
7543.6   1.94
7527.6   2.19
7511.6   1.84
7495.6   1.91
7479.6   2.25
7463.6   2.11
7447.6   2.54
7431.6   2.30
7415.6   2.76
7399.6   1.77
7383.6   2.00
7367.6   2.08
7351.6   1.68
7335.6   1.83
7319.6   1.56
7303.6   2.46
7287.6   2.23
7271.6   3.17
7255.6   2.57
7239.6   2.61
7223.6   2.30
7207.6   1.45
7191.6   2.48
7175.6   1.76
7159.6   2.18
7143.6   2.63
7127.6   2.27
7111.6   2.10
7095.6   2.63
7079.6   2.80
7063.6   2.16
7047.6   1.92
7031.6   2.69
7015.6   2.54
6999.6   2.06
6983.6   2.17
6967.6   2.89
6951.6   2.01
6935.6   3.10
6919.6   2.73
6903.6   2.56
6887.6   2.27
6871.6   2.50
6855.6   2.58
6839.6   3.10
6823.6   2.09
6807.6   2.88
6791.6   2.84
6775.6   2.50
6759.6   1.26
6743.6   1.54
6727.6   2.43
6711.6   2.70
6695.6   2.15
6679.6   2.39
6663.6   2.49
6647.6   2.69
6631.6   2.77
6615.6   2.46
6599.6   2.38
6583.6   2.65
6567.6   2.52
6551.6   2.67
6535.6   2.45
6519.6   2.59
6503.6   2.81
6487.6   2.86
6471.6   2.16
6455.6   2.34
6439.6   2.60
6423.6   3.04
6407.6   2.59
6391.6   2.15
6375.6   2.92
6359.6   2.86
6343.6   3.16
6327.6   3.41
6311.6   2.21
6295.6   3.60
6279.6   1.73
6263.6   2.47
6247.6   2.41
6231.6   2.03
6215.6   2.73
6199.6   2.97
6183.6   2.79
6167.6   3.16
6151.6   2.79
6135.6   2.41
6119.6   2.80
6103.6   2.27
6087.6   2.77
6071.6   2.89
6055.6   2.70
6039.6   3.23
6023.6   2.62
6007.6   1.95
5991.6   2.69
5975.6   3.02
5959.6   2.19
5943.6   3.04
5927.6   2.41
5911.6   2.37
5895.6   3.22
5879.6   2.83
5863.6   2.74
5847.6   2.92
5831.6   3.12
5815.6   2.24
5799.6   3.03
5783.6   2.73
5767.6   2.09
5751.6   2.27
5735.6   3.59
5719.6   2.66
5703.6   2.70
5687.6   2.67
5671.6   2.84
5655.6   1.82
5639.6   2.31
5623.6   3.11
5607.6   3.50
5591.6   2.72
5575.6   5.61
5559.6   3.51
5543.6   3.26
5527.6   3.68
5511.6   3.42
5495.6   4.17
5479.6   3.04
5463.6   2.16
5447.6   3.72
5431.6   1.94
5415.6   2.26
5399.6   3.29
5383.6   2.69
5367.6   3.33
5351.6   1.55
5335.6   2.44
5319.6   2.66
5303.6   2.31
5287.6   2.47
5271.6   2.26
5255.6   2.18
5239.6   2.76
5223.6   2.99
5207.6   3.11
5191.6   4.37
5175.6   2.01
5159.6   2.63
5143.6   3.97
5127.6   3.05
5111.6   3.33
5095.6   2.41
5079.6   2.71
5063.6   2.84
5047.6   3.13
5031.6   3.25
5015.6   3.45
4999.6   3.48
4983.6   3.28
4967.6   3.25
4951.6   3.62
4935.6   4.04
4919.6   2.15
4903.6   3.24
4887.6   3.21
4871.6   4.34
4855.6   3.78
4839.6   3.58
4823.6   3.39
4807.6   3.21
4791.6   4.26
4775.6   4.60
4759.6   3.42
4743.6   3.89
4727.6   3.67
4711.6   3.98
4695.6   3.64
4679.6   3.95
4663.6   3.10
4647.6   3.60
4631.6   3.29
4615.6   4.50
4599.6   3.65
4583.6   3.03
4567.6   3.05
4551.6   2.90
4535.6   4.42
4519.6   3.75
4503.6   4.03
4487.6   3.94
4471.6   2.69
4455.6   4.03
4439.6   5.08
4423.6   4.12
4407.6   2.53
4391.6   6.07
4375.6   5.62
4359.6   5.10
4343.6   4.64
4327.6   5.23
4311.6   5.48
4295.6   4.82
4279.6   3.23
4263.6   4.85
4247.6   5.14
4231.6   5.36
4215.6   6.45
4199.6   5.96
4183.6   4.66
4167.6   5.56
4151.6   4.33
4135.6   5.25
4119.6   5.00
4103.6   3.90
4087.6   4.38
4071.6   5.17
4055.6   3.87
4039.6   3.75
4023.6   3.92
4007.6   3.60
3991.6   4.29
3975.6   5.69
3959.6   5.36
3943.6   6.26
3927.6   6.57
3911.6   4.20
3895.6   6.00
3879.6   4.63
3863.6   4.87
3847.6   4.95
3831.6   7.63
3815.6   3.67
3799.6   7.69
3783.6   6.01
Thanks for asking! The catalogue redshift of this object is 1.41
